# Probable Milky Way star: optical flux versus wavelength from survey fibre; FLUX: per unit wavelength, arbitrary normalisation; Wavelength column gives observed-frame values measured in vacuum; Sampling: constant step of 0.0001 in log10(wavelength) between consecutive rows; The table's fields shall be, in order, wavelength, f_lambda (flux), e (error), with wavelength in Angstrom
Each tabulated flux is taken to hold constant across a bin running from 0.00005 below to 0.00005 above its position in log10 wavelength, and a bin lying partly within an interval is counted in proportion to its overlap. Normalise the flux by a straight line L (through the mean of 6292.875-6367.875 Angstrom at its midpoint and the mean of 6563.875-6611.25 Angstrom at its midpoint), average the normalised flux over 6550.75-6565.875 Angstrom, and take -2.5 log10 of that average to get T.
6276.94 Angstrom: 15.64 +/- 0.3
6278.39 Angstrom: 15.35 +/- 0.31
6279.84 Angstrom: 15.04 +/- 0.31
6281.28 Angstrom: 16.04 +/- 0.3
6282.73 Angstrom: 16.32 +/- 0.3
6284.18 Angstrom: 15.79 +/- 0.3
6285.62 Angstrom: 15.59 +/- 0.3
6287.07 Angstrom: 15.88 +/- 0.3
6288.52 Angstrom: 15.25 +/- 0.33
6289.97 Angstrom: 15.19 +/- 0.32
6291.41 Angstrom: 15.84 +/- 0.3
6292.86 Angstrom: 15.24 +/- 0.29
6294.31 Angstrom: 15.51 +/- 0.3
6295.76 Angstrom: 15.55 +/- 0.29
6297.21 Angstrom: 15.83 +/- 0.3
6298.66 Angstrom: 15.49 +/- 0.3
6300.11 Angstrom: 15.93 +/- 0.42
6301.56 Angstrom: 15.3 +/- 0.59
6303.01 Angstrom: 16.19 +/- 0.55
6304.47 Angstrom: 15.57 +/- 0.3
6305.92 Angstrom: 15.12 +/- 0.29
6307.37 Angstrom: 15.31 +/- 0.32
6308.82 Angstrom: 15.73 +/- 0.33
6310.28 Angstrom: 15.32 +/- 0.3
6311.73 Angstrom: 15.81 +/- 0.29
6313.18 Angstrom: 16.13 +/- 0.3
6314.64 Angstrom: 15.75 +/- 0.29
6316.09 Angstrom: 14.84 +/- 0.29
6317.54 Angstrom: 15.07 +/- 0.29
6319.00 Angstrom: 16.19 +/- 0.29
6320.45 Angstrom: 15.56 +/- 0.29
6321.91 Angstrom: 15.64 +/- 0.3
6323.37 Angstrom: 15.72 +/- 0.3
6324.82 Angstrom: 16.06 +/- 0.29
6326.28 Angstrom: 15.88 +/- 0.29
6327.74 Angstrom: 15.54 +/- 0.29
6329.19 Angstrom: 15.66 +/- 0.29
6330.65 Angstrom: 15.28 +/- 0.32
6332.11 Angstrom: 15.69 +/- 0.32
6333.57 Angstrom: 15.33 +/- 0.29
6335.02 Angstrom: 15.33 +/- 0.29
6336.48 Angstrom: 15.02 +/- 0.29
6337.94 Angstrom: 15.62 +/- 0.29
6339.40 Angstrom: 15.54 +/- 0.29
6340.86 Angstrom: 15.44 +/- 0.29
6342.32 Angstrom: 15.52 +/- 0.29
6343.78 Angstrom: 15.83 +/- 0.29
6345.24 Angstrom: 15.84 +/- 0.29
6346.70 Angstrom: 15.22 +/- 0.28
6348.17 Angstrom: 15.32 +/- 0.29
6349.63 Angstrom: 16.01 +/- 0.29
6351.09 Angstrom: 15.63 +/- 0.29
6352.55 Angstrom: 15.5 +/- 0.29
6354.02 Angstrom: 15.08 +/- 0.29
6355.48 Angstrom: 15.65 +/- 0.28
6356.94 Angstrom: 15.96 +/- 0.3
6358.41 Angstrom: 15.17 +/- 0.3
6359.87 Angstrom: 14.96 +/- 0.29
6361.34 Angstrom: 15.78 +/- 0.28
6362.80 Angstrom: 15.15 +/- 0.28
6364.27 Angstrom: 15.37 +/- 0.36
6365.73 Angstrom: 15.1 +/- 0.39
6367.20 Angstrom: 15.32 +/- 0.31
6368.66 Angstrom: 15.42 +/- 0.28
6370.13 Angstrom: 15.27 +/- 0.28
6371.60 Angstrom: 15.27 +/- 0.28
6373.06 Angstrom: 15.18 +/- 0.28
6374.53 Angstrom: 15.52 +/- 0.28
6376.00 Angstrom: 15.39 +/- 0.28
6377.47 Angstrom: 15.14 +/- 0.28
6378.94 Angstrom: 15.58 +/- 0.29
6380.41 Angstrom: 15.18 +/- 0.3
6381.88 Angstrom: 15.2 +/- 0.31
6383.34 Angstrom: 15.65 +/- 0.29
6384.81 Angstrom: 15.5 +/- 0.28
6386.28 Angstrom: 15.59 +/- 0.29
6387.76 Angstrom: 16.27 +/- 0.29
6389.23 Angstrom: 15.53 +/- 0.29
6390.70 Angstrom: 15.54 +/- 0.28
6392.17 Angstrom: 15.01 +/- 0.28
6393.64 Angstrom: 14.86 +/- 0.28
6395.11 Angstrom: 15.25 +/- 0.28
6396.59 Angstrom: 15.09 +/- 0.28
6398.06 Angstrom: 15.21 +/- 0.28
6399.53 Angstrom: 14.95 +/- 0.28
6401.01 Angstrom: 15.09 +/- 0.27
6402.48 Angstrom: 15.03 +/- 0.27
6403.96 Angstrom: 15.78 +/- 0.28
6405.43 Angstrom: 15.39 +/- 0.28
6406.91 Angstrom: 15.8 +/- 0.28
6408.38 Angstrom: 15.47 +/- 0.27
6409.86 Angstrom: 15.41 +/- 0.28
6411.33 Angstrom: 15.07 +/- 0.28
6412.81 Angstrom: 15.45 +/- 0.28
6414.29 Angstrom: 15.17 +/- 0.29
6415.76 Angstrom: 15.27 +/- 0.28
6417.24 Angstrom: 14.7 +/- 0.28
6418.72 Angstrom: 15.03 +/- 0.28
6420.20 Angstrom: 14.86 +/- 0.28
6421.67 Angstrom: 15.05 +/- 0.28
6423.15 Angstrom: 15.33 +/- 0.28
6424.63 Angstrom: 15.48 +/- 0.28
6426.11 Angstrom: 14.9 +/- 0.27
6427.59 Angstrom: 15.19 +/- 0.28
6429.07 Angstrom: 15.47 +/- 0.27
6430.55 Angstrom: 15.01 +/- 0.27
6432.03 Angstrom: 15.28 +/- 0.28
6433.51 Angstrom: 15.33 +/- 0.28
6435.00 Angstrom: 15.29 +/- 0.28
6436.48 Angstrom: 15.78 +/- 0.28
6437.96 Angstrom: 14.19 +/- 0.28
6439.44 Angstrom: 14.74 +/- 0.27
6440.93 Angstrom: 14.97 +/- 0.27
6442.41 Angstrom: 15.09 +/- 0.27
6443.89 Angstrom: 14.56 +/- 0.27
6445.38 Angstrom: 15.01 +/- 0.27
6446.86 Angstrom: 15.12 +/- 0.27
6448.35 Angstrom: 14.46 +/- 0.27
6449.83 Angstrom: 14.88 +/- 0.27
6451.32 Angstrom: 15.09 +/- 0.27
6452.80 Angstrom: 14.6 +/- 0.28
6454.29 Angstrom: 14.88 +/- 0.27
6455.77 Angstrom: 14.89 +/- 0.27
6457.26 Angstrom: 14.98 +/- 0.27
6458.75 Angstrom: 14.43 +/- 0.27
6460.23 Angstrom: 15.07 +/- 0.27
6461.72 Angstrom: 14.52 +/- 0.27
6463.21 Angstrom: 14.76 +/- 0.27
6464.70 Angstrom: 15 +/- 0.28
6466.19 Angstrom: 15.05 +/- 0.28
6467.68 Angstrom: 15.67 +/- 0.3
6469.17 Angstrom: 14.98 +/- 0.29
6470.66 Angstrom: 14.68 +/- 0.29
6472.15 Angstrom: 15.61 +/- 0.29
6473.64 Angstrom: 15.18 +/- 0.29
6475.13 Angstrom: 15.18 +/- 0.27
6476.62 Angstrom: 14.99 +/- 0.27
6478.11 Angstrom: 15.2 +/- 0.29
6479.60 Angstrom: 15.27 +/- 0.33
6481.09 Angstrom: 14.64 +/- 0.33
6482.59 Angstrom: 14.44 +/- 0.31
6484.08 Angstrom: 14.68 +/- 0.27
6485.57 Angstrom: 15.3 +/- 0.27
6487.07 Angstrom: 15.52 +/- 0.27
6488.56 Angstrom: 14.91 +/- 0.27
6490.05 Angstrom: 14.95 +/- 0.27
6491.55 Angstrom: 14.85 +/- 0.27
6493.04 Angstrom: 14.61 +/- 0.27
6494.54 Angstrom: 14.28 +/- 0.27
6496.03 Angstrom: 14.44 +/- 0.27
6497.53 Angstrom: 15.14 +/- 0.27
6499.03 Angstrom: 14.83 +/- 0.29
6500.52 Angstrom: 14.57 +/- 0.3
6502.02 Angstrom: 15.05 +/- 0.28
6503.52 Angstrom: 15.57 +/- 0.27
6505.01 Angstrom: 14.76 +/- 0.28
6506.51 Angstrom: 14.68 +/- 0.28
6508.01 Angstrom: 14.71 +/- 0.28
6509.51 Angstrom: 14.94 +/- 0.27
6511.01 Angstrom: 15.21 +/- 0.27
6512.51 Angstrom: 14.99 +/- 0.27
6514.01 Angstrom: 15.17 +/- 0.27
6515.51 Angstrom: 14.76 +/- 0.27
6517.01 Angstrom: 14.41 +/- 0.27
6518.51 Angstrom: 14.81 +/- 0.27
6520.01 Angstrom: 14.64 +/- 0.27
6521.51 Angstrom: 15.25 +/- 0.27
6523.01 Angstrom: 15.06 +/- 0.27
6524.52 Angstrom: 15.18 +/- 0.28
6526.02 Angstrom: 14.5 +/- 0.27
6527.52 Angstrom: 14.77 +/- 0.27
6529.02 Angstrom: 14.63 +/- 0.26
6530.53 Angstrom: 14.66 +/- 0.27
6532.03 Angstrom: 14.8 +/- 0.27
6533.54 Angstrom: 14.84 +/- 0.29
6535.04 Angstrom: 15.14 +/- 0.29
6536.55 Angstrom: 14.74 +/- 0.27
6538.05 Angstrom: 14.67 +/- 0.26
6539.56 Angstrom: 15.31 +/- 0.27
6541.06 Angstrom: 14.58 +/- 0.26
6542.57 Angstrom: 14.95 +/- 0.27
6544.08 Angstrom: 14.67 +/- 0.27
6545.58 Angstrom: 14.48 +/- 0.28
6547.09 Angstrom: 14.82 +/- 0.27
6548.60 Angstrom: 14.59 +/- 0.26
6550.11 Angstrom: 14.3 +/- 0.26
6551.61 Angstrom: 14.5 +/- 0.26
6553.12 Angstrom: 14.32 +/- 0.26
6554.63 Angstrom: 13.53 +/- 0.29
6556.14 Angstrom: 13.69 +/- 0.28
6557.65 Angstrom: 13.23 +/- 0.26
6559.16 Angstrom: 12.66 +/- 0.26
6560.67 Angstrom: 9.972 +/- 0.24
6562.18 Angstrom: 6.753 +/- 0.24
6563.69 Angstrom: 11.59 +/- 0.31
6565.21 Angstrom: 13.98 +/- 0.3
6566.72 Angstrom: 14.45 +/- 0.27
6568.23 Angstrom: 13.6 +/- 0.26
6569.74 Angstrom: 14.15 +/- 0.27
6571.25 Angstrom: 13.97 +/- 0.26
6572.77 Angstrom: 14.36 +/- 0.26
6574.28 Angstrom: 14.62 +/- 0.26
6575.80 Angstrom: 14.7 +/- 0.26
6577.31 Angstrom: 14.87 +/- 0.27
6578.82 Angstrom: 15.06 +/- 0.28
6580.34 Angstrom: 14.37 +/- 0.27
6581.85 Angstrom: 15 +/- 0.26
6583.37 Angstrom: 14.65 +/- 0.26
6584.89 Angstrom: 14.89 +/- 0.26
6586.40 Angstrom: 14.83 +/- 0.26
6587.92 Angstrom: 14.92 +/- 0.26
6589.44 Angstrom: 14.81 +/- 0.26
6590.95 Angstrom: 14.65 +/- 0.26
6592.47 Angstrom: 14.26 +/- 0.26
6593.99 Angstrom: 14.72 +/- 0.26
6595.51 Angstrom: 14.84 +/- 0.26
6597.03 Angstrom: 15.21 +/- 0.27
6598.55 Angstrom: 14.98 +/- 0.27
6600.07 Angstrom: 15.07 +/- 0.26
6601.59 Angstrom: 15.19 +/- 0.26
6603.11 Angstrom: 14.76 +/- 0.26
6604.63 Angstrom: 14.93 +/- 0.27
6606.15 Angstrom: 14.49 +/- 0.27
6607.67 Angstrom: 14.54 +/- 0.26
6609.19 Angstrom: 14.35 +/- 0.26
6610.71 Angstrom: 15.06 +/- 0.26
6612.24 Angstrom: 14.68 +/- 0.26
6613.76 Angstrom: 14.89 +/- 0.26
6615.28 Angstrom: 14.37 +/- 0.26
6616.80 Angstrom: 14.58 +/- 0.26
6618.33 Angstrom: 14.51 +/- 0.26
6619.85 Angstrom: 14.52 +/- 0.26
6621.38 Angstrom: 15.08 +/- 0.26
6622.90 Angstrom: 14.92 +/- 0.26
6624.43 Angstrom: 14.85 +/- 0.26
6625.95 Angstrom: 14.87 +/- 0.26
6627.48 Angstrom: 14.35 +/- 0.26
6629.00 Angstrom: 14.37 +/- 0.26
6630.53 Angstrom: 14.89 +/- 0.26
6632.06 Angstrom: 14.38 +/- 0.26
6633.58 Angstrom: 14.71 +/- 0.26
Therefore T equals 0.18 mag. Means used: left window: 15.5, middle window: 12.4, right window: 14.6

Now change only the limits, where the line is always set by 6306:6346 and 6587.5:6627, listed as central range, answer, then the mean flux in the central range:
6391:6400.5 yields 0.02 mag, 15.1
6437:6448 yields 0.03 mag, 14.8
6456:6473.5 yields 0.01 mag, 15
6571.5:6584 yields 0.01 mag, 14.7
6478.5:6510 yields 0.02 mag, 14.9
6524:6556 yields 0.02 mag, 14.6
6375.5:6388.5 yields -0.01 mag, 15.5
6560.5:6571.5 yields 0.20 mag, 12.4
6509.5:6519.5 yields 0.01 mag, 14.9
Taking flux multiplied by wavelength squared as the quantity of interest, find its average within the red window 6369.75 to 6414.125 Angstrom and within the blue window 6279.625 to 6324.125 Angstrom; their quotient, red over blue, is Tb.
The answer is 1.01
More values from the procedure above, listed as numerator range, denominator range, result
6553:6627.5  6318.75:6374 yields 0.99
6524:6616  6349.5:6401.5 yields 0.99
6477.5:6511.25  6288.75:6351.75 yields 1.01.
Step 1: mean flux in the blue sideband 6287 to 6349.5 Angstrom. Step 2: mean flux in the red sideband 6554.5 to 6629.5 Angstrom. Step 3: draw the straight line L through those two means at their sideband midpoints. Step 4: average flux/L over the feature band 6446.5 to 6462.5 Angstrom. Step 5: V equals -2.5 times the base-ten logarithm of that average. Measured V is 0.01 mag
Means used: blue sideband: 15.6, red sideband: 14.2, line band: 14.8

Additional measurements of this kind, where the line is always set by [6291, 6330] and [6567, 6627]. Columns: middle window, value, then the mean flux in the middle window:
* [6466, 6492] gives 0.001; 15.1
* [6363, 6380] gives 0.008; 15.3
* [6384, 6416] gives -0.002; 15.4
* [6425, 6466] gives 0.017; 14.9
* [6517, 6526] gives 0.003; 14.9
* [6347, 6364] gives 0.001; 15.5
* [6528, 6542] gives 0.006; 14.8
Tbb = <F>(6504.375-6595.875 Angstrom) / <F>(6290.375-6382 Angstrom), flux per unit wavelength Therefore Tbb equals 0.92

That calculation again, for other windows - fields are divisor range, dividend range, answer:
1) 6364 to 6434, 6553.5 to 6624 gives 0.93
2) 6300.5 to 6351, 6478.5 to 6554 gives 0.95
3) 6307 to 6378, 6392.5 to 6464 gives 0.97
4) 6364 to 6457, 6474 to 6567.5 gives 0.95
